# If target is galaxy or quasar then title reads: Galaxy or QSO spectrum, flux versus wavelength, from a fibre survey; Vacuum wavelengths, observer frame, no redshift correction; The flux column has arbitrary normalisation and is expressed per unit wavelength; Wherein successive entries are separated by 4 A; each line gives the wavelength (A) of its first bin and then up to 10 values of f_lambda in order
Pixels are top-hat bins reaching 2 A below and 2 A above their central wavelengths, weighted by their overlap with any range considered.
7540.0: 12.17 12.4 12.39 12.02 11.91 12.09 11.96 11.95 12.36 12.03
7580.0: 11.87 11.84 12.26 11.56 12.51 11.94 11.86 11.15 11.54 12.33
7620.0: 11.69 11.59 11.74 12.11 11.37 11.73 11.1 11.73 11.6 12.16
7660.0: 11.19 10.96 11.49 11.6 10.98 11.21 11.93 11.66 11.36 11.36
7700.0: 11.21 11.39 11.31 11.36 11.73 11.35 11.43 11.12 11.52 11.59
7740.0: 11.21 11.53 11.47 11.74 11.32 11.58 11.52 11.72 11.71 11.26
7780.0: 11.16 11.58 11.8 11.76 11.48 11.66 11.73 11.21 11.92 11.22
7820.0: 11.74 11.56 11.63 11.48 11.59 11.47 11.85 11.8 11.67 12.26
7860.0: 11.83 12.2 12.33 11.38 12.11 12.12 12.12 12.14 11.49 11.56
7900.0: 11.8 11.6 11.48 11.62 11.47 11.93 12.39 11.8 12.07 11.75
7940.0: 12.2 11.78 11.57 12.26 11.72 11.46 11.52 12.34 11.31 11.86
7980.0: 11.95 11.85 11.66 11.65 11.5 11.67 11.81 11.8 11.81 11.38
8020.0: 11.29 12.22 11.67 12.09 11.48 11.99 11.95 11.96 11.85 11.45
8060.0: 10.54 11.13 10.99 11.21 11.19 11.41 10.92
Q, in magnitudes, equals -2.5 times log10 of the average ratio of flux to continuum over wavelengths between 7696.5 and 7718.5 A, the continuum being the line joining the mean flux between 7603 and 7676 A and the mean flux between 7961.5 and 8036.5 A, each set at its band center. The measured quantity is 0.02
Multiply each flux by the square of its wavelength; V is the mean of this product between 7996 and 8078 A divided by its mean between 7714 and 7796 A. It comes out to 1.1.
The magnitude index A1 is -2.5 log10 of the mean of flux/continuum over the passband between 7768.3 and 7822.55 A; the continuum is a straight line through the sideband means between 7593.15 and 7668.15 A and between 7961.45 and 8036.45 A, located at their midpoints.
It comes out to 0.01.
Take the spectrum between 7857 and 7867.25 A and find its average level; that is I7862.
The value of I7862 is 12.1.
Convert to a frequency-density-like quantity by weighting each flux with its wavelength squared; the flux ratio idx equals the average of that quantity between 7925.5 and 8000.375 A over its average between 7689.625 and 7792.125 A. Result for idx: 1.1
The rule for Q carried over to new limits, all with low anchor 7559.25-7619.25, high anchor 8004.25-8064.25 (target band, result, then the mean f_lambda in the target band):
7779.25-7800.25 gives 0.02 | 11.6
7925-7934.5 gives -0.02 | 12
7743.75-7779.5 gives 0.03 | 11.5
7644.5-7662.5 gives 0.03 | 11.6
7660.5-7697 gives 0.05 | 11.4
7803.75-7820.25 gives 0.03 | 11.5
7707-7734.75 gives 0.04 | 11.4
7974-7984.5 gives -0.02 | 11.9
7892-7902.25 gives 0.01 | 11.6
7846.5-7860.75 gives -0.01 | 11.9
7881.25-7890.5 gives -0.03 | 12.1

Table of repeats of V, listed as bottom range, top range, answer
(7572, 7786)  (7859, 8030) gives 1.09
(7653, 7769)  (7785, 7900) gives 1.06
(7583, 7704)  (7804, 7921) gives 1.07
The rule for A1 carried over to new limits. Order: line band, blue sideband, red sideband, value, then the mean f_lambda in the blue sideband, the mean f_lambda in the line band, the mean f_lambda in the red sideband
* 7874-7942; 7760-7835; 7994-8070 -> -0.03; 11.6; 11.9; 11.6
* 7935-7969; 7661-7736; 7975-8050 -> -0.01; 11.4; 11.8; 11.8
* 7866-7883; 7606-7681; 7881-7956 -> -0.02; 11.5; 12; 11.8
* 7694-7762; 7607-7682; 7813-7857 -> 0.02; 11.5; 11.4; 11.7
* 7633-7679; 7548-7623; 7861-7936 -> 0.04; 11.9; 11.5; 11.9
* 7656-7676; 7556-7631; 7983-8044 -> 0.05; 11.9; 11.4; 11.7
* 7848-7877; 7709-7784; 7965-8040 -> -0.03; 11.5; 12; 11.7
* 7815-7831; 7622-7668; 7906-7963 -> 0.02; 11.6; 11.6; 11.8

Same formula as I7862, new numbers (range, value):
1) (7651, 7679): 11.4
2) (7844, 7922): 11.8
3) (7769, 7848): 11.6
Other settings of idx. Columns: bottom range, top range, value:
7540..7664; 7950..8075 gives 1.09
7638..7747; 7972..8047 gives 1.11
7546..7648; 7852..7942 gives 1.08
